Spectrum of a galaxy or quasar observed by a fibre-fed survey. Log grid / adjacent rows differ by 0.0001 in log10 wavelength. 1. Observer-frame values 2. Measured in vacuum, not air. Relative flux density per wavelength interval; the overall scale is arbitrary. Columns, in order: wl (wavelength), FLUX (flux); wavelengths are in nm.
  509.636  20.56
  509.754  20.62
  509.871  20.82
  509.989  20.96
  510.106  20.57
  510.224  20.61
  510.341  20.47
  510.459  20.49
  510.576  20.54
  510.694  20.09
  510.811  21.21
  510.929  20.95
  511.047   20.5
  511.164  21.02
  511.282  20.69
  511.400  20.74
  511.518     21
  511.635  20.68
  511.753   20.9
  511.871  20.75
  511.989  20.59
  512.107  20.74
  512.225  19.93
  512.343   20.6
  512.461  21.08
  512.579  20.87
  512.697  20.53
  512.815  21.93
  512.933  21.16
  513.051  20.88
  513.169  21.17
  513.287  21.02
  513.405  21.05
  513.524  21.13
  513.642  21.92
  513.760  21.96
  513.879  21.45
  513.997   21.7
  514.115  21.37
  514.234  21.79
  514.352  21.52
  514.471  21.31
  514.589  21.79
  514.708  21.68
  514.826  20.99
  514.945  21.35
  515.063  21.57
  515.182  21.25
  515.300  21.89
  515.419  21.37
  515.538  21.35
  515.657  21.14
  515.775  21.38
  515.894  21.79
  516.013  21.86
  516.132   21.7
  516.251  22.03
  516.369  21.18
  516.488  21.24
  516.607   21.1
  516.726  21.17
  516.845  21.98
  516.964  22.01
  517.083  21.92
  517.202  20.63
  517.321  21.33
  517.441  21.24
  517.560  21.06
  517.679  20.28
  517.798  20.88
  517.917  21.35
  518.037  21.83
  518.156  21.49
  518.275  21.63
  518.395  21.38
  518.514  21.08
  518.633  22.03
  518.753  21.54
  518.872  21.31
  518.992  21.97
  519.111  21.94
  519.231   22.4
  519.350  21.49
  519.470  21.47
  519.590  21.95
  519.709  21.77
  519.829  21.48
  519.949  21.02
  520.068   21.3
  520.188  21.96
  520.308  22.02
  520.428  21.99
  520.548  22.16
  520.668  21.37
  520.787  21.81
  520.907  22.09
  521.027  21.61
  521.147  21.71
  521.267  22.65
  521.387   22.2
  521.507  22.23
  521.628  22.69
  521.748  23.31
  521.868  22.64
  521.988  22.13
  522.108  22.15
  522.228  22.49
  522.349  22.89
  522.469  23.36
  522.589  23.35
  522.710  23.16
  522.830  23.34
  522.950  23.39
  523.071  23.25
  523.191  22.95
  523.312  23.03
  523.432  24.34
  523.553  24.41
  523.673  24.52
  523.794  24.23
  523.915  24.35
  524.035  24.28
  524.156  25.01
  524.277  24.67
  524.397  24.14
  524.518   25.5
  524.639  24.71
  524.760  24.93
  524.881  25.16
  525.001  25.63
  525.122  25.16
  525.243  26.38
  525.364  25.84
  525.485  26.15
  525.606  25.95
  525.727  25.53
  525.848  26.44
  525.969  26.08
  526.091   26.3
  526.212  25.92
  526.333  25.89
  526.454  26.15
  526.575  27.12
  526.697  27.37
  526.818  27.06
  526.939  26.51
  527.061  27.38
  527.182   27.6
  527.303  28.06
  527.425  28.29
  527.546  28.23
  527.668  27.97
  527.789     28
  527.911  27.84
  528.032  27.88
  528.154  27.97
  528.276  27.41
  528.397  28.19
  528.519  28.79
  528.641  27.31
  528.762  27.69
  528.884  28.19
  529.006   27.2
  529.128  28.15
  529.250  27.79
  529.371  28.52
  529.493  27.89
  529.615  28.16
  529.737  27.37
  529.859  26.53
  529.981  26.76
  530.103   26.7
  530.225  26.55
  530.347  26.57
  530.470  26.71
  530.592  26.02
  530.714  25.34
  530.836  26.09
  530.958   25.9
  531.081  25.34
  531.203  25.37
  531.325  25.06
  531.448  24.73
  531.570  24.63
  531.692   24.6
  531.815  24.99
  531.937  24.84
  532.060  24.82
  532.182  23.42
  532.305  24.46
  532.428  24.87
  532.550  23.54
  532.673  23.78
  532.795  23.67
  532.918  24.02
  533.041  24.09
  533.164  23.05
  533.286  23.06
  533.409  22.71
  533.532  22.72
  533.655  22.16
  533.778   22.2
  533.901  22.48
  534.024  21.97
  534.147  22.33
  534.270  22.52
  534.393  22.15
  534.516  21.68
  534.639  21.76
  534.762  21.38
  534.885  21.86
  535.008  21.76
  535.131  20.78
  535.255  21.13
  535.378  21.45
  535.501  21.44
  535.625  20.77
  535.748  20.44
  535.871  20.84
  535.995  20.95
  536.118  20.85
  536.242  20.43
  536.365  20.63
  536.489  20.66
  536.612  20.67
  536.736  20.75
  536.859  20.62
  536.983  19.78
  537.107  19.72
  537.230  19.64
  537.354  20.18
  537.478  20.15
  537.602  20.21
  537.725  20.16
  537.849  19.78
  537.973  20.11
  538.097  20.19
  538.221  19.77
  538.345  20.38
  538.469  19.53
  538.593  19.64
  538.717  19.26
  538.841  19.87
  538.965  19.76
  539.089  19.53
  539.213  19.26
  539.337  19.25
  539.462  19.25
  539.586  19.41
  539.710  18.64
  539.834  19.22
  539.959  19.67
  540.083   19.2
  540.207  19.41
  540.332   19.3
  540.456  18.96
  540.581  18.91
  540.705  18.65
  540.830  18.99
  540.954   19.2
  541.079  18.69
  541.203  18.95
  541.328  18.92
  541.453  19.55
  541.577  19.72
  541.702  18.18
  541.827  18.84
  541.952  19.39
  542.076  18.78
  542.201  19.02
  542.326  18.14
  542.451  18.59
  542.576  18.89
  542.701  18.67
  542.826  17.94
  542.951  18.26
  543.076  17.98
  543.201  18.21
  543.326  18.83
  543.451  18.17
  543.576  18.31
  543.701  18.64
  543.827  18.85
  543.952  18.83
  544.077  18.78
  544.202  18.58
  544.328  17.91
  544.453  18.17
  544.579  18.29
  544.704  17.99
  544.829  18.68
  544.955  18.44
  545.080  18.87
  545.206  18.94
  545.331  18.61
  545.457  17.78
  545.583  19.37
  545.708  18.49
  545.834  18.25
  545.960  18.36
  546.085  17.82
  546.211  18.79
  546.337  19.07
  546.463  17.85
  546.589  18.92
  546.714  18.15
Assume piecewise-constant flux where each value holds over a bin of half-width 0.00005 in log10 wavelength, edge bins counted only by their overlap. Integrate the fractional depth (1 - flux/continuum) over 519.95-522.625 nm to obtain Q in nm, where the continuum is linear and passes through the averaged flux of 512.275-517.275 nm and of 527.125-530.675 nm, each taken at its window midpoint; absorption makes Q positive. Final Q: 0.22 nm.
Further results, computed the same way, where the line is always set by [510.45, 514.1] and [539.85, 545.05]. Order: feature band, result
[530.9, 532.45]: -0.42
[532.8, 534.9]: -0.34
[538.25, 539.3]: -0.04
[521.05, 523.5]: -0.32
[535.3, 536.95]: -0.14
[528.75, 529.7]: -0.40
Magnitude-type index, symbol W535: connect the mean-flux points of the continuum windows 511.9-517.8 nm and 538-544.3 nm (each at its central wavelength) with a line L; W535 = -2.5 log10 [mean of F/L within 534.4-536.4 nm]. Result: -0.088 mag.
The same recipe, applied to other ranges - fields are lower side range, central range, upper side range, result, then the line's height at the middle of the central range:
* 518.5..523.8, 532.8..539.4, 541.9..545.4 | -0.06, 19.8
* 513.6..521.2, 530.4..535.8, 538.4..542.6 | -0.17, 19.9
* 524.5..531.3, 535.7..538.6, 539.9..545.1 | 0.07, 21.7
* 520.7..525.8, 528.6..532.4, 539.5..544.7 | -0.20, 21.9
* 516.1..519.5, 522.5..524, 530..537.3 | -0.08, 22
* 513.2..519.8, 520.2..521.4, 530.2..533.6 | 0.02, 22.4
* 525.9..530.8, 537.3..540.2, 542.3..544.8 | 0.08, 21.2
